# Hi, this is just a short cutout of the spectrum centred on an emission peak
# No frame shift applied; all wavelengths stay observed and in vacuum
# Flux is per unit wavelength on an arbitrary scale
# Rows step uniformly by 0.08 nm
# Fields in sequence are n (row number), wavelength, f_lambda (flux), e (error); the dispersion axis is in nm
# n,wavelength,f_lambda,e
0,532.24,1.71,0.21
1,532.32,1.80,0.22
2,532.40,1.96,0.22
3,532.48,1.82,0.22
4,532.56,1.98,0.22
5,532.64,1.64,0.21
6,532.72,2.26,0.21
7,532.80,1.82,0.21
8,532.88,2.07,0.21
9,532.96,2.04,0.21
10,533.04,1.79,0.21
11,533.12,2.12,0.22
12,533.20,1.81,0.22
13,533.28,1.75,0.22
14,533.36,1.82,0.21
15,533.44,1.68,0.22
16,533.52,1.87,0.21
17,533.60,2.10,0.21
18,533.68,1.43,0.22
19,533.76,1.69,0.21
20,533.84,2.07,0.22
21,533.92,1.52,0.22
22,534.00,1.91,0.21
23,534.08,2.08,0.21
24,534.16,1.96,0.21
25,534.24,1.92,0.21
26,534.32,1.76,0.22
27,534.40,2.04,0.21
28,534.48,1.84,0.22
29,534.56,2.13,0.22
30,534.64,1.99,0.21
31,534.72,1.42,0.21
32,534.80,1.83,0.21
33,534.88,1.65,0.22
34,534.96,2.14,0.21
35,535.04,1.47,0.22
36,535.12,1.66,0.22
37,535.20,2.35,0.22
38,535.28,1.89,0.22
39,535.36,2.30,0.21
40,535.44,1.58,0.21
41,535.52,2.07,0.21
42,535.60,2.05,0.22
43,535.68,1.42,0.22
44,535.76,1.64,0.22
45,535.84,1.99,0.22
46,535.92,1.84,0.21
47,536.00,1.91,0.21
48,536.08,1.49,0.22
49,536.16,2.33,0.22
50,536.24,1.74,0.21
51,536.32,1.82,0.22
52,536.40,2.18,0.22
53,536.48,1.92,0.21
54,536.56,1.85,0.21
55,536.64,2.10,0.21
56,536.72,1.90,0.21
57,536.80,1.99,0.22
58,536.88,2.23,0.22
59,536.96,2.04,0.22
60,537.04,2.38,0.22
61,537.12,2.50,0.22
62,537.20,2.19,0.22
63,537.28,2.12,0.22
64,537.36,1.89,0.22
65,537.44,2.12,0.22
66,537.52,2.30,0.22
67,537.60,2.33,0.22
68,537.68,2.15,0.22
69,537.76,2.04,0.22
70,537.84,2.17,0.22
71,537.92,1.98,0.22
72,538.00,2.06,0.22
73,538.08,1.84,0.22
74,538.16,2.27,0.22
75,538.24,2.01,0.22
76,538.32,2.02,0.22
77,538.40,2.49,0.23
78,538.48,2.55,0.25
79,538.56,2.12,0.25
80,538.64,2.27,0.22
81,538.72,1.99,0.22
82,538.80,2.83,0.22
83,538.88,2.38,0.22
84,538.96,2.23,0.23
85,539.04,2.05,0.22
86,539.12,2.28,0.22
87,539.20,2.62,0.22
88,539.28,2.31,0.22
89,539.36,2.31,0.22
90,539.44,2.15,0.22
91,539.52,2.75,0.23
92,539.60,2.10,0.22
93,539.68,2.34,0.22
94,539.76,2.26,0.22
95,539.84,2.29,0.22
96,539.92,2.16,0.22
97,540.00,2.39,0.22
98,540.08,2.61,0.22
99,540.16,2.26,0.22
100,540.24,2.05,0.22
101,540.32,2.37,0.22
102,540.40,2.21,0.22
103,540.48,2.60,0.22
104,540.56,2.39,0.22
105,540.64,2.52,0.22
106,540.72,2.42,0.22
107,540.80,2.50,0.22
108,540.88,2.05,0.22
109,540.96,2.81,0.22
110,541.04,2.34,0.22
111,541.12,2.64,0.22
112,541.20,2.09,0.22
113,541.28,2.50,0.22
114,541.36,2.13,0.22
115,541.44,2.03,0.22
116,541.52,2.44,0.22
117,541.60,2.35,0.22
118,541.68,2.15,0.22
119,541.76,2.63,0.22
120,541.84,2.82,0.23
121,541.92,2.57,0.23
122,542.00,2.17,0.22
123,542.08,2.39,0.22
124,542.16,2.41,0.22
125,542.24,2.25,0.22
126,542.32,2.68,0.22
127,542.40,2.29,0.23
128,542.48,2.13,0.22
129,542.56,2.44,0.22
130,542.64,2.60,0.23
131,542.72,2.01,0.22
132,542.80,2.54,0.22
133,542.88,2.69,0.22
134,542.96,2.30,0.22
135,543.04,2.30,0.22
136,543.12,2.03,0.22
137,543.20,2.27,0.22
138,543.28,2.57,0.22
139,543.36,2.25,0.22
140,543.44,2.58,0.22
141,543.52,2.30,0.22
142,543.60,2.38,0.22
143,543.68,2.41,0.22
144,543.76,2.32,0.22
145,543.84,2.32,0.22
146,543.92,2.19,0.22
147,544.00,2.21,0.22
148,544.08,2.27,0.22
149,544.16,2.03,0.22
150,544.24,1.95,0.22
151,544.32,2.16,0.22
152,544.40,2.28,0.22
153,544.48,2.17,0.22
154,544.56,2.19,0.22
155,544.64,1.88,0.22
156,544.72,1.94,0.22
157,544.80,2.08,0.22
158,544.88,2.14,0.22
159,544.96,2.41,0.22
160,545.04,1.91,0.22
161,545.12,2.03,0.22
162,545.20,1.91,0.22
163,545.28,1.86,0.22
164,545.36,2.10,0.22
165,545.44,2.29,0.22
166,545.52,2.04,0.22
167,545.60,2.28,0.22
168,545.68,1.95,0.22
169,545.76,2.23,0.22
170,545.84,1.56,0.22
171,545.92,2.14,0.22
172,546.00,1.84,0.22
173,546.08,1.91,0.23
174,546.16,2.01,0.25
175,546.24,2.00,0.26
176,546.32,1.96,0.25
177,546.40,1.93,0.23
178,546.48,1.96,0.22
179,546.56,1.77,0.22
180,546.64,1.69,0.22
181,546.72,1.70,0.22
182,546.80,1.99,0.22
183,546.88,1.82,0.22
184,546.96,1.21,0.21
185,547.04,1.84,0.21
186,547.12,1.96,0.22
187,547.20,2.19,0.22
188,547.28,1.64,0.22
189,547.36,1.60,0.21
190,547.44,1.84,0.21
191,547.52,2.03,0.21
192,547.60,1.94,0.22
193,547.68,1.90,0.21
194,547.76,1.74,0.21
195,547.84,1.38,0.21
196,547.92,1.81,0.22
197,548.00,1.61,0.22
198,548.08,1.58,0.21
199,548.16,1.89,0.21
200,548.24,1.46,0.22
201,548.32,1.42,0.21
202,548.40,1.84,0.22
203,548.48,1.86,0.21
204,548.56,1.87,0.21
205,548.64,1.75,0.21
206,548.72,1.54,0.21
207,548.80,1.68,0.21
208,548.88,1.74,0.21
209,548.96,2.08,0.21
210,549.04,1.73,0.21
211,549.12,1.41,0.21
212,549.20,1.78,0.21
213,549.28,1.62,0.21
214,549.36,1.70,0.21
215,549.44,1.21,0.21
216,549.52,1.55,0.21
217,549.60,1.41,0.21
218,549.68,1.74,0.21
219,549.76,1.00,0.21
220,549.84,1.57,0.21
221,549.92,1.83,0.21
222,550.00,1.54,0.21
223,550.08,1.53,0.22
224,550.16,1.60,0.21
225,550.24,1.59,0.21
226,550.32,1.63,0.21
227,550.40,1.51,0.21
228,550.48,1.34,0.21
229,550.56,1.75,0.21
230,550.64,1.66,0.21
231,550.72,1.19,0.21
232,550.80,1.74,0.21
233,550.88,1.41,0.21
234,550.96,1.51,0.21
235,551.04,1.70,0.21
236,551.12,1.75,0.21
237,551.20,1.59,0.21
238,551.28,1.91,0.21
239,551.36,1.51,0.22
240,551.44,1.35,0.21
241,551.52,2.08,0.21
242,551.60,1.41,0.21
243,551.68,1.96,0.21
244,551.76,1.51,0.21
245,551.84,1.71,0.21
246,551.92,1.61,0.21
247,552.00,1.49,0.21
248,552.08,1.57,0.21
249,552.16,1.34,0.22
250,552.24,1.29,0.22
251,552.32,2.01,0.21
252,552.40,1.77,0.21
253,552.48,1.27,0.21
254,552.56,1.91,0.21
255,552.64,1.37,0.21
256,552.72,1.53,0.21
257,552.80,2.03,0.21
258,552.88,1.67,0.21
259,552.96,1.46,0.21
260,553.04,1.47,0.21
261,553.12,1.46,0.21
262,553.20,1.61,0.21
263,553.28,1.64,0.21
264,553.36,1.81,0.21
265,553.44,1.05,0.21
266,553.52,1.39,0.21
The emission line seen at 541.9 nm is C III] 1909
